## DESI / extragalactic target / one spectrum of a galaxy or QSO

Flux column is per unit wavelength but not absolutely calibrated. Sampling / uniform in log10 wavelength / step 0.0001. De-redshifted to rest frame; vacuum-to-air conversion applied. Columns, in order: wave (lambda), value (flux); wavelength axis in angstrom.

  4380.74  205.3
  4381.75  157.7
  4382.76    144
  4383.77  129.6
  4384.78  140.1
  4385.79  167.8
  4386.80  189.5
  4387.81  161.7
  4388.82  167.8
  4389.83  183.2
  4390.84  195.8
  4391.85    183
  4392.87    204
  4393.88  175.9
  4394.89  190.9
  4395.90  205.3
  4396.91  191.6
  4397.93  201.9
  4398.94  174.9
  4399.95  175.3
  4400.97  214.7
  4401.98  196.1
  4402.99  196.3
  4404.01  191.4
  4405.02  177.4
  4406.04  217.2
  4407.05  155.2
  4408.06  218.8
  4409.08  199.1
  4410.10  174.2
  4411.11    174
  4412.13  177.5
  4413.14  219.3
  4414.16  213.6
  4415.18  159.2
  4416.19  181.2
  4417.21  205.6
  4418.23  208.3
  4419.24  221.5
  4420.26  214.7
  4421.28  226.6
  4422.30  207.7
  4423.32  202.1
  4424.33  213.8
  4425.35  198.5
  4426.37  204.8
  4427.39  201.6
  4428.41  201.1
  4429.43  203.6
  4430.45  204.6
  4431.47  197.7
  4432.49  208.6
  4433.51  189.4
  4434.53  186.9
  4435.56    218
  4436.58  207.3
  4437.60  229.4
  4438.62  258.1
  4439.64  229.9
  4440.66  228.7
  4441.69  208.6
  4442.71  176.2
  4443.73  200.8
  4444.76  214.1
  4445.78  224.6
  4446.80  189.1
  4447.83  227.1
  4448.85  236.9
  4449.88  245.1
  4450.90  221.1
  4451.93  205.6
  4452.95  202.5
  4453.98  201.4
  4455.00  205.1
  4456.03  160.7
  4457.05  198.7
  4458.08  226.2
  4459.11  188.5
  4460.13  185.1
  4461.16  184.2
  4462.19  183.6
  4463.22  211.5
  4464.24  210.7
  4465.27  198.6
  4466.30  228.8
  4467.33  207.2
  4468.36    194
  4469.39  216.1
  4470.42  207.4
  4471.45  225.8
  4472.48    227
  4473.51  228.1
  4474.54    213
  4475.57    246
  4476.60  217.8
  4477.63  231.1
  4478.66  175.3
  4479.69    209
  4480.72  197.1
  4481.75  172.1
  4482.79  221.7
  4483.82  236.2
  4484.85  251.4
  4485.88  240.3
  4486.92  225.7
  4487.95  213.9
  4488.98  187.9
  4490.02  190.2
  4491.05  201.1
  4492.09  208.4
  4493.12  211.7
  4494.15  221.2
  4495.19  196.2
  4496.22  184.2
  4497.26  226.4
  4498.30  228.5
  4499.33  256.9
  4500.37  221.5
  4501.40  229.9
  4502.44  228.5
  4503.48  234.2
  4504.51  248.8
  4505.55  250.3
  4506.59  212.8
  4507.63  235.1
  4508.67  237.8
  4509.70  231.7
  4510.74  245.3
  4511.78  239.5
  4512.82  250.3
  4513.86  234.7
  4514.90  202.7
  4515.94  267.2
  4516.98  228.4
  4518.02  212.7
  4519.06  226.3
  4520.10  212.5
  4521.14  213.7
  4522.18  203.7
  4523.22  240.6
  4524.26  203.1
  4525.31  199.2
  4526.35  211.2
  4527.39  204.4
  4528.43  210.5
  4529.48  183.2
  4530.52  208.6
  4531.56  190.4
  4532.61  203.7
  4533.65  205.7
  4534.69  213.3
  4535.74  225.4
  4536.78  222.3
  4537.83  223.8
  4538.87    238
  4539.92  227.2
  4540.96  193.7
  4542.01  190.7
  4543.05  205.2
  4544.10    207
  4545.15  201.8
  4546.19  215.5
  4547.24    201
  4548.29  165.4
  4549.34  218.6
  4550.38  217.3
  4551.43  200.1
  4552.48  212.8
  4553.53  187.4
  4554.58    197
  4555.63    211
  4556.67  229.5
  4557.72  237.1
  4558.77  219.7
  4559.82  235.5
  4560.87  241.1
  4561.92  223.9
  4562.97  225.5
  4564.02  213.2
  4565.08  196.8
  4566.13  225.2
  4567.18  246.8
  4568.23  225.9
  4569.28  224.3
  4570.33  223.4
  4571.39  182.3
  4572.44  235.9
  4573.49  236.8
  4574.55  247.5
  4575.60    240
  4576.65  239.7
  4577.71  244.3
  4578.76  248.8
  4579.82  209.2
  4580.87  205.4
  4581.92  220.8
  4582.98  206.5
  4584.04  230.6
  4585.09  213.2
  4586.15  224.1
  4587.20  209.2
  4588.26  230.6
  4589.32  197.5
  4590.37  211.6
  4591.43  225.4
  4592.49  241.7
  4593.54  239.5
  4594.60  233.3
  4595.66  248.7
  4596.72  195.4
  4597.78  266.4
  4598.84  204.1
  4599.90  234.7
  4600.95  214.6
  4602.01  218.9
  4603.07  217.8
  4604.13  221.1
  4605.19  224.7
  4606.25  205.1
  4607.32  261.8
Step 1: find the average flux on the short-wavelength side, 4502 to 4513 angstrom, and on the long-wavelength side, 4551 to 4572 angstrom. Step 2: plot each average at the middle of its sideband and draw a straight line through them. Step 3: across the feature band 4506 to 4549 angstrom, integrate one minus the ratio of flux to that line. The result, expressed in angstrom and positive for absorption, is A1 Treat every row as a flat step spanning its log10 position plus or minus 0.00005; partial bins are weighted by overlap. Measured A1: 2.7 angstrom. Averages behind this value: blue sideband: 237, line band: 216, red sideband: 218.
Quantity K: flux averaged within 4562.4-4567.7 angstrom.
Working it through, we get 221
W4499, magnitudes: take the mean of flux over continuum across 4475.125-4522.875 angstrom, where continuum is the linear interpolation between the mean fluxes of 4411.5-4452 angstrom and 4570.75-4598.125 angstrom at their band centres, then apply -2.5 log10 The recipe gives -0.03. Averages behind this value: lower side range 209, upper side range 226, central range 222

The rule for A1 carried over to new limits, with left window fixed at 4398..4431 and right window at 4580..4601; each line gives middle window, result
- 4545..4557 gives 0.7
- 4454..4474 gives 0.0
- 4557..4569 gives -0.4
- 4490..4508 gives -1.1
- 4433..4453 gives -1.3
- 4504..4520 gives -1.7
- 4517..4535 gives 0.4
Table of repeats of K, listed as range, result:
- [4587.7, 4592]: 216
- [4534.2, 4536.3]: 219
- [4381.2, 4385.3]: 143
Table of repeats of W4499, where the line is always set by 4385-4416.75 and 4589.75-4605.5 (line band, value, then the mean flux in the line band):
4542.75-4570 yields 0.017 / 215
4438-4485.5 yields -0.063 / 212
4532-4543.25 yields 0.005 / 214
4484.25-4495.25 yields -0.047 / 214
